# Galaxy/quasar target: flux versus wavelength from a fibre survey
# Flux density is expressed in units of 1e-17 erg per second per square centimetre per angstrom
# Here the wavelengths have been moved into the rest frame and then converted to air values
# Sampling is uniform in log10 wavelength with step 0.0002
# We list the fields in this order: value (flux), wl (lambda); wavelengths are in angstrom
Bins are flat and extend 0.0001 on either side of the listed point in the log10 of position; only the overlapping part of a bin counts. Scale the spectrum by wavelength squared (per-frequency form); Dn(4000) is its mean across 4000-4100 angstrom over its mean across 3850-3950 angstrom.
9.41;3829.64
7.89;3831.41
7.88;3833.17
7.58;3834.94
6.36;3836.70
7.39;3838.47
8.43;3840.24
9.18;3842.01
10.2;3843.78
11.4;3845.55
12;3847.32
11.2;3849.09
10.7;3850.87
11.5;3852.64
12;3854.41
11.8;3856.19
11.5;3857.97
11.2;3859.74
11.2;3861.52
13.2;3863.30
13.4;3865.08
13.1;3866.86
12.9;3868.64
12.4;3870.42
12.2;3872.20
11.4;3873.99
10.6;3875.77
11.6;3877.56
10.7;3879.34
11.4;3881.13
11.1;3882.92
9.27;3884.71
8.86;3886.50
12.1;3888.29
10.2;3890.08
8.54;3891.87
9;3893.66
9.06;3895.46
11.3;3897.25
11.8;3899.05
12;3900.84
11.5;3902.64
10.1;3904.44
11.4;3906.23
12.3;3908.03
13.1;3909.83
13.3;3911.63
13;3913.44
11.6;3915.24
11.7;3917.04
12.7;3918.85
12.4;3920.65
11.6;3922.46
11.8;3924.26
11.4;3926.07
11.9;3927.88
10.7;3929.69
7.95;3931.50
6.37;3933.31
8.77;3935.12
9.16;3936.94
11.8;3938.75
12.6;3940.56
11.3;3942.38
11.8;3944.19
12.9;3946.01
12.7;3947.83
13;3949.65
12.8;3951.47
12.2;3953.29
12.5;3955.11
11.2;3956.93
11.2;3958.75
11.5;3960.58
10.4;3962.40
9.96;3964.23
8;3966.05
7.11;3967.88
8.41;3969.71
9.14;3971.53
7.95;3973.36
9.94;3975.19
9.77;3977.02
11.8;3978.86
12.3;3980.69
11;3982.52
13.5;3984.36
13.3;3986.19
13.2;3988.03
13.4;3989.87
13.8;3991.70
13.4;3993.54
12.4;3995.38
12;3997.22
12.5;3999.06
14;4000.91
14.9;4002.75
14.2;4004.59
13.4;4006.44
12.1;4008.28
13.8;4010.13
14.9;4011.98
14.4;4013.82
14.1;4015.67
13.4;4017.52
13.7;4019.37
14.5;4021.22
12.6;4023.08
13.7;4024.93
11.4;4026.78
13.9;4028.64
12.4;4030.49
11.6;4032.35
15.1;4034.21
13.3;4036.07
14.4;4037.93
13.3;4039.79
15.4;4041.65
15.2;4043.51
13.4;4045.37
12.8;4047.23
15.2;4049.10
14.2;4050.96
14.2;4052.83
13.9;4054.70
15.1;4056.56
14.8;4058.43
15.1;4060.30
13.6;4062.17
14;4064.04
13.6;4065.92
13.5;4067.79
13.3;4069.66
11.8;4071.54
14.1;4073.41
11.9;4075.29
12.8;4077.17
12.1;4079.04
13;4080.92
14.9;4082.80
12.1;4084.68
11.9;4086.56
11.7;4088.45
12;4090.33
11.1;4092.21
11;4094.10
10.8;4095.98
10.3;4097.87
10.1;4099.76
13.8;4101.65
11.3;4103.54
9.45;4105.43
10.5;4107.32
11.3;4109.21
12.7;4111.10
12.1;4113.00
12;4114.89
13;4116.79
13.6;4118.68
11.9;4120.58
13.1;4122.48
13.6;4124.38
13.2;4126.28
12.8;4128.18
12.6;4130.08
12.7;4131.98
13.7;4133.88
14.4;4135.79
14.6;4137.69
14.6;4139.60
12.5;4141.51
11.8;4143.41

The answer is 1.3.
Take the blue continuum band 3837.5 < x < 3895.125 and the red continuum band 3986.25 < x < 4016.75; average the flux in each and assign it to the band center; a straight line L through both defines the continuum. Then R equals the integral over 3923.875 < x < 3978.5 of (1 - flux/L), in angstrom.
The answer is 8.8 angstrom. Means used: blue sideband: 11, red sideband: 13.5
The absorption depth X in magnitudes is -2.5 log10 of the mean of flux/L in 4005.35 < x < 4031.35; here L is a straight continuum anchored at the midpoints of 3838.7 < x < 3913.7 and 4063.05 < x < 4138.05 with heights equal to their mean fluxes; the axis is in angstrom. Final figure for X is -0.13 mag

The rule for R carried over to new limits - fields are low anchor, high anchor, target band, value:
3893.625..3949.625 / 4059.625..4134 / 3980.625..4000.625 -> -1.9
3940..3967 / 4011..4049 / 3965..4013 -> 2.6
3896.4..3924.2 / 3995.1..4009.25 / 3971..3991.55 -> 2.3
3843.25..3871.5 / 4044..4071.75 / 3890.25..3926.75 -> 2.8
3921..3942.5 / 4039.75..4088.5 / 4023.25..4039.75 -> -0.5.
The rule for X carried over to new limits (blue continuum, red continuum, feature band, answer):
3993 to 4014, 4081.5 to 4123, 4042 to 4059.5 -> -0.13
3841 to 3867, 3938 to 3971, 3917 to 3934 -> 0.04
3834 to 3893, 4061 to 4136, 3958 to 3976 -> 0.23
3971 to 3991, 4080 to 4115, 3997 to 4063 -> -0.19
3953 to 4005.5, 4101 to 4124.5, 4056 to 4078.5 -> -0.14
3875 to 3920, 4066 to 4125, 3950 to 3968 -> 0.05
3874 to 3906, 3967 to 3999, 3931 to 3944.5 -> 0.11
